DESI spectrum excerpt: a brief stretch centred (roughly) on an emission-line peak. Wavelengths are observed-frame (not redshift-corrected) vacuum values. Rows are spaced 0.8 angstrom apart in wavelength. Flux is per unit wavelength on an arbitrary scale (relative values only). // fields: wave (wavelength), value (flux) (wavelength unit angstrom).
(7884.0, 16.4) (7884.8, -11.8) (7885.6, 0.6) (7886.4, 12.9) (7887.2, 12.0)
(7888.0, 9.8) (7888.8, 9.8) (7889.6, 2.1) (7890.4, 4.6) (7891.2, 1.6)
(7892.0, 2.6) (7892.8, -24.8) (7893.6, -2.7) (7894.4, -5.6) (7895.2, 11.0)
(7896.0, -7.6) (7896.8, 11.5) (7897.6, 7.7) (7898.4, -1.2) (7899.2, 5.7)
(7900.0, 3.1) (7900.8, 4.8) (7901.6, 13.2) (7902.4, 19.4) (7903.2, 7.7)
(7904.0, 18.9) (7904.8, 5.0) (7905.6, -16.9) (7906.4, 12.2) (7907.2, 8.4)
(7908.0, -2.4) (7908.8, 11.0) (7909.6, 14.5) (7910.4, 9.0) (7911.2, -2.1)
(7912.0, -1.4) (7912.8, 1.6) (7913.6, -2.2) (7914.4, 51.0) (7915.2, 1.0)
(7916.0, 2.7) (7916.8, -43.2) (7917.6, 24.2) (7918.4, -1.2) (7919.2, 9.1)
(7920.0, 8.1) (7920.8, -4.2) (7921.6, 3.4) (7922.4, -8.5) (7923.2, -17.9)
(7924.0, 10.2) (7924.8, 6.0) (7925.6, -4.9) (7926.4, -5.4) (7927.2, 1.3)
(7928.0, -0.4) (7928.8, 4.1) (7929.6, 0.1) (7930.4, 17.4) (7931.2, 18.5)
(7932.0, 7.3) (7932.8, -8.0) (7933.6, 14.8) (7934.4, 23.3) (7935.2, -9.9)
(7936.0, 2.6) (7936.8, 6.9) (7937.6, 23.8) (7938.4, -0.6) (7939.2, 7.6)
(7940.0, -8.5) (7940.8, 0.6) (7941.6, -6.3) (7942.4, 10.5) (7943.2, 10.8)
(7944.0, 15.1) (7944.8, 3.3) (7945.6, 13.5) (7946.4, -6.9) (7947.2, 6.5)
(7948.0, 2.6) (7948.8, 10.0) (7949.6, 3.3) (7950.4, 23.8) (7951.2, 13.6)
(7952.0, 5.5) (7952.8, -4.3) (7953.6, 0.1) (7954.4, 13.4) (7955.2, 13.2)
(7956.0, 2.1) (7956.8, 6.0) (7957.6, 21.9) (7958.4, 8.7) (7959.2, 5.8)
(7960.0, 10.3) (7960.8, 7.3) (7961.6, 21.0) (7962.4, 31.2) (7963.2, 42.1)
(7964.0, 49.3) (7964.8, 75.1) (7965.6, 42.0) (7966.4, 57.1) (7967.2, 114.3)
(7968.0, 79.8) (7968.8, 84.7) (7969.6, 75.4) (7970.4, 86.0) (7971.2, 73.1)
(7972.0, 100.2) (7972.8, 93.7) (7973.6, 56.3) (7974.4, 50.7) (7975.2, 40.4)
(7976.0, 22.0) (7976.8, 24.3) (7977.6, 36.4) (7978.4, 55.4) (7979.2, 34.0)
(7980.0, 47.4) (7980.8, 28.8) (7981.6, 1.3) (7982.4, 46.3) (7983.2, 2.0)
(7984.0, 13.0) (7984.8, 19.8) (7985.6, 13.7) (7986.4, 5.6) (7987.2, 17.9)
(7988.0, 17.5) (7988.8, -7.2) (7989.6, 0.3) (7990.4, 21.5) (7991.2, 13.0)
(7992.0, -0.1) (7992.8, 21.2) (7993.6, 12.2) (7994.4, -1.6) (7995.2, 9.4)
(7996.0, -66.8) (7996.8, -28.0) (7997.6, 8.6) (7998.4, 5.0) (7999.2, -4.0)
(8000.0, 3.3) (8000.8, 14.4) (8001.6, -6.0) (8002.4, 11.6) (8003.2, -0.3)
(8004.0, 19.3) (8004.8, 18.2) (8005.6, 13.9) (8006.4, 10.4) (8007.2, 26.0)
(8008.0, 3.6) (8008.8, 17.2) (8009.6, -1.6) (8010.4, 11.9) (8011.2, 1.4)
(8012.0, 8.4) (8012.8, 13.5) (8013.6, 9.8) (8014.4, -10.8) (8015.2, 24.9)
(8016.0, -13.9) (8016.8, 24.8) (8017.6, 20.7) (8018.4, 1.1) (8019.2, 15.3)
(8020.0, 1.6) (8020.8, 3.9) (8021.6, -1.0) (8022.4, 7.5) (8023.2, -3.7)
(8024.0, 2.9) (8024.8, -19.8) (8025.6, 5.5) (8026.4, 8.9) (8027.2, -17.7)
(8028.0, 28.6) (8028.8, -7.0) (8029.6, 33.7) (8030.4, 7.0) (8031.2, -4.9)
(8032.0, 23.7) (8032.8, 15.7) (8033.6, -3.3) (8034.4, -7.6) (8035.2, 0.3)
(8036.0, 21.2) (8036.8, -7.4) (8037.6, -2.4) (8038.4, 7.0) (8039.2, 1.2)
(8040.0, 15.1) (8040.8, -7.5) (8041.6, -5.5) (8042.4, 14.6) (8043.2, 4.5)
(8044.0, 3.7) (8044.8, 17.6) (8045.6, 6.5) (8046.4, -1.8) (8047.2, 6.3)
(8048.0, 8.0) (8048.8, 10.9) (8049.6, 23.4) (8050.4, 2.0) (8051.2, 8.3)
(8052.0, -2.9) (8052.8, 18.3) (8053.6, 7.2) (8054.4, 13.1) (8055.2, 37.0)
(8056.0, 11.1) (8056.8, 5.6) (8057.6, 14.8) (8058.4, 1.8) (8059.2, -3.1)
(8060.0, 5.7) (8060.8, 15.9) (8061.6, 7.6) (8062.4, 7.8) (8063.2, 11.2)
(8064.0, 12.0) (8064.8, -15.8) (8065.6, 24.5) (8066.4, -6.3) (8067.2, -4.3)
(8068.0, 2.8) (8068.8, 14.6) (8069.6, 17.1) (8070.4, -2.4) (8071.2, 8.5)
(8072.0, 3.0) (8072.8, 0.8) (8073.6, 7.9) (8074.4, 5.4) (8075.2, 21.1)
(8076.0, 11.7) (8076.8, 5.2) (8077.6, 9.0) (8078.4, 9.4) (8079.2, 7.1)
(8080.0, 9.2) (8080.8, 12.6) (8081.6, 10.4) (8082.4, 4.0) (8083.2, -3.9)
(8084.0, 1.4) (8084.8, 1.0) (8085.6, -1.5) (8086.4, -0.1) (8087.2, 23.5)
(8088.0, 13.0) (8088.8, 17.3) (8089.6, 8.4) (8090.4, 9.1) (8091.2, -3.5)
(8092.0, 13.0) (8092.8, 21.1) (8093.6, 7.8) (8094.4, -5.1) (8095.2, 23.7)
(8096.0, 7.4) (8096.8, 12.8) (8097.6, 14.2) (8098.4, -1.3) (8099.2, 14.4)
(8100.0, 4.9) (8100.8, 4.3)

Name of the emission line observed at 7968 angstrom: [O II] 3727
